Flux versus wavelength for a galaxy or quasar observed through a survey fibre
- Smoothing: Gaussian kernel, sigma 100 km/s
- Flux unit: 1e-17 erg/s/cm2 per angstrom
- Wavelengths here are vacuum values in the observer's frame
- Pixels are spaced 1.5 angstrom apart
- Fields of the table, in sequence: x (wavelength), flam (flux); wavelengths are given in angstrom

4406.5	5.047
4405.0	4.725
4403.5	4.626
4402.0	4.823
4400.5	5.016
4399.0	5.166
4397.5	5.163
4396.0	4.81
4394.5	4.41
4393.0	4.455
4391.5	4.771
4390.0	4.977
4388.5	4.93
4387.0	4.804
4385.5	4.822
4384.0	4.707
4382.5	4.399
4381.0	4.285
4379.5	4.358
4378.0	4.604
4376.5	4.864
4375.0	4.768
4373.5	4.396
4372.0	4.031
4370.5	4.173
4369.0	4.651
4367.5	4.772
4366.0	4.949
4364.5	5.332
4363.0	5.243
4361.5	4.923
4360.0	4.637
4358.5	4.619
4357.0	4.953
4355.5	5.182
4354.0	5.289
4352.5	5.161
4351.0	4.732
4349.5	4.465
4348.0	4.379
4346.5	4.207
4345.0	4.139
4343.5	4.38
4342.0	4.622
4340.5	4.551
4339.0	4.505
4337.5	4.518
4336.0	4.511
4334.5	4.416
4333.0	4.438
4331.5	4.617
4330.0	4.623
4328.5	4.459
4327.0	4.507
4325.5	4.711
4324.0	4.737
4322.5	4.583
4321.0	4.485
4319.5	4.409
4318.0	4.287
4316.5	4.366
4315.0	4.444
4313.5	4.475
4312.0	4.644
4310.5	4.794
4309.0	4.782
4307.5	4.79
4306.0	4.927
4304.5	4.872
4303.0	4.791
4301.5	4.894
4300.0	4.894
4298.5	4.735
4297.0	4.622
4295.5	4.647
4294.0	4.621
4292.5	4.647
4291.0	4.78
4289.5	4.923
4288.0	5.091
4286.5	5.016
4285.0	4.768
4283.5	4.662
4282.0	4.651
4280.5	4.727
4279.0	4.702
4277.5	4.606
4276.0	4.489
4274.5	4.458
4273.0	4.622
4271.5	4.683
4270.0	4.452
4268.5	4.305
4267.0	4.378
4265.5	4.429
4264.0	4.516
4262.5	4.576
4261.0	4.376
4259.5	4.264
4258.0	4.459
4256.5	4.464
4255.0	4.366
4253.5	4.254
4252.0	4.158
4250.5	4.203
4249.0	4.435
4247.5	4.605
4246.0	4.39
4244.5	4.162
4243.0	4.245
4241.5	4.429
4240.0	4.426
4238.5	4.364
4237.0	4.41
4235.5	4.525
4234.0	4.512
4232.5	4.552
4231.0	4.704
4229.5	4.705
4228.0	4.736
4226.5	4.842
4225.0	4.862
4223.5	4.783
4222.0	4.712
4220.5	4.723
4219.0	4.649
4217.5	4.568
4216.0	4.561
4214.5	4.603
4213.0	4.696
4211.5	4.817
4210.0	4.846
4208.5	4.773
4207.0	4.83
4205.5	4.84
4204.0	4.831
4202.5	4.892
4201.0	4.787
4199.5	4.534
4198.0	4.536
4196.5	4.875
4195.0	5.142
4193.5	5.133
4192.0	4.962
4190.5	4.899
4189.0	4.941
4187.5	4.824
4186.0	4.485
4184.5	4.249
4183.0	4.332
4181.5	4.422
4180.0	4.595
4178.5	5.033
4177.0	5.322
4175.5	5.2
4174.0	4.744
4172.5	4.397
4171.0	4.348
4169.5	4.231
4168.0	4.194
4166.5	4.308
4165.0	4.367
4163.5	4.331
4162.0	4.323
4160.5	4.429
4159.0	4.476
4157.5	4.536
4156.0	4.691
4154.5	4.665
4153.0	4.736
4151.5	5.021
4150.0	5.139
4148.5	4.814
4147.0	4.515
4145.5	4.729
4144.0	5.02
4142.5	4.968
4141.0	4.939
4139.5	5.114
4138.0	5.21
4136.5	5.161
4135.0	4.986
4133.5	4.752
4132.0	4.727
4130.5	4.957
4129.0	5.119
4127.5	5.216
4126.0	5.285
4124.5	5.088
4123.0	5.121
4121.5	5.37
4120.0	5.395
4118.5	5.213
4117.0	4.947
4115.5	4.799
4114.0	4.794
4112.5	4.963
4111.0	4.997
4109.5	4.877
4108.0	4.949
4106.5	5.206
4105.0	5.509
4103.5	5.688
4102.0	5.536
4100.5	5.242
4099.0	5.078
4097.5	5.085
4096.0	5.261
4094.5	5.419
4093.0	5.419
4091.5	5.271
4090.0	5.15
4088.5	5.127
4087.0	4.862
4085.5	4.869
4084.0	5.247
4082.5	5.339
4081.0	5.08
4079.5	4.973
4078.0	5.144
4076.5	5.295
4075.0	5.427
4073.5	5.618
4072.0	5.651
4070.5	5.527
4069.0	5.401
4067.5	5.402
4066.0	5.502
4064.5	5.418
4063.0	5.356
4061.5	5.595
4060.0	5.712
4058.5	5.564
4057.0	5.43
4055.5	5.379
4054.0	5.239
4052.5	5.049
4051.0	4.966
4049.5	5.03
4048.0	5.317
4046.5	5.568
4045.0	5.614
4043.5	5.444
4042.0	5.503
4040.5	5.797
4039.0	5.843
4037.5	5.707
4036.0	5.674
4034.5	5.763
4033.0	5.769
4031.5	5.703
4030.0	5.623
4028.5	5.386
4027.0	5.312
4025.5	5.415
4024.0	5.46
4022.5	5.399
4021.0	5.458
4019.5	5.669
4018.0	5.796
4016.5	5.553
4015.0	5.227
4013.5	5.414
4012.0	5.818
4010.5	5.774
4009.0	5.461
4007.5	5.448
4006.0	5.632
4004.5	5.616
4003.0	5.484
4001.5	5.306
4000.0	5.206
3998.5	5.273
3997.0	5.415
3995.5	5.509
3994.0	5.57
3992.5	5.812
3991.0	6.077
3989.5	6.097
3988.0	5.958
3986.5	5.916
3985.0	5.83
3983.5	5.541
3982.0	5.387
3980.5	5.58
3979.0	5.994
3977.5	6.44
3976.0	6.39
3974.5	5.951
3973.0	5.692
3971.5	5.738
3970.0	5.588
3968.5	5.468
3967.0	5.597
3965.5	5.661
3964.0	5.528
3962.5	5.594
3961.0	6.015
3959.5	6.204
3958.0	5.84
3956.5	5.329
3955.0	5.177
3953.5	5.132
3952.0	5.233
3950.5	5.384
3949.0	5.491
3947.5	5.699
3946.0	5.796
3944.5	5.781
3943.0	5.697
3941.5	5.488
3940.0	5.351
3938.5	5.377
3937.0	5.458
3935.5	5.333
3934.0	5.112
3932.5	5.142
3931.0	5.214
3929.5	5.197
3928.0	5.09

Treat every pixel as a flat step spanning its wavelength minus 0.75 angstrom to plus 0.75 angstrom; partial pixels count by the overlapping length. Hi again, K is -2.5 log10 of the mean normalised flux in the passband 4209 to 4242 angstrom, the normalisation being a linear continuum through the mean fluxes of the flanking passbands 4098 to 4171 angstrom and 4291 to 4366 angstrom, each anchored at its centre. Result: 0.036 mag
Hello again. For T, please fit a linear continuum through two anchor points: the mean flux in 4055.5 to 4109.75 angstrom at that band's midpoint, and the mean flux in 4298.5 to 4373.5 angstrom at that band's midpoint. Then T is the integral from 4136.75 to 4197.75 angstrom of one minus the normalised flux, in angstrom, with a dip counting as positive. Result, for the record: 4.5 angstrom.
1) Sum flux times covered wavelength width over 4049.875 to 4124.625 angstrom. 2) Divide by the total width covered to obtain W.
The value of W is 5.25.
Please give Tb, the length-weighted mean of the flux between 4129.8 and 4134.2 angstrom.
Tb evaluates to 4.81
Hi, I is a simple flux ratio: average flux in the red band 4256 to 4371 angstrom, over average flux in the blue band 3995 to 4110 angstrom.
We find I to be 0.86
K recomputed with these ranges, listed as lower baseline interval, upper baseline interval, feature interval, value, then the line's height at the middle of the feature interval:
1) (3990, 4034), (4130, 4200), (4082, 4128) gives -0.03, 5.05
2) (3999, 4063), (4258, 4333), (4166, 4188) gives 0.10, 5.02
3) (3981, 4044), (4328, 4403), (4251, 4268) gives 0.13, 4.96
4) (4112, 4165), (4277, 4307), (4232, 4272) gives 0.10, 4.81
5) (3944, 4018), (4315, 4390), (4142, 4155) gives 0.07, 5.19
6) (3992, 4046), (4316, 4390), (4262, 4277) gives 0.09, 4.86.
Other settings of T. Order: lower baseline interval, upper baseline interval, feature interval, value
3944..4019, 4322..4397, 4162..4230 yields 5.15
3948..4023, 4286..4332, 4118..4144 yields 0.57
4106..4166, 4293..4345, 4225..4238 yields 0.30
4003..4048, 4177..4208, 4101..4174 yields 2.34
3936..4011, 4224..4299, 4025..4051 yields -0.70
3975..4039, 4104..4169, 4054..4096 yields -0.74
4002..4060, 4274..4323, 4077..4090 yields 0.63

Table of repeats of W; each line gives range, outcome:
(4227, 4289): 4.51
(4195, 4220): 4.74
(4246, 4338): 4.58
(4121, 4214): 4.79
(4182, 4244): 4.68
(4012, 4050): 5.55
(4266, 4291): 4.66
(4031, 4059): 5.49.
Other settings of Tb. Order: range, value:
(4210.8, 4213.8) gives 4.75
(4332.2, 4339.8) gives 4.48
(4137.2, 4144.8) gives 5.05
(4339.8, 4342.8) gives 4.58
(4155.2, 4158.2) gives 4.62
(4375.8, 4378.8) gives 4.73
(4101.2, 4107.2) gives 5.49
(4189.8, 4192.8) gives 4.93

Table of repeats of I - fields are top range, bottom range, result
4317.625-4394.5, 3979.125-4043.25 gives 0.83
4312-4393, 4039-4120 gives 0.87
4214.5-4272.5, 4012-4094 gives 0.83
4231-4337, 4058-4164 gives 0.89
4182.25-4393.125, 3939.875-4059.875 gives 0.83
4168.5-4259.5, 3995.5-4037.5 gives 0.84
